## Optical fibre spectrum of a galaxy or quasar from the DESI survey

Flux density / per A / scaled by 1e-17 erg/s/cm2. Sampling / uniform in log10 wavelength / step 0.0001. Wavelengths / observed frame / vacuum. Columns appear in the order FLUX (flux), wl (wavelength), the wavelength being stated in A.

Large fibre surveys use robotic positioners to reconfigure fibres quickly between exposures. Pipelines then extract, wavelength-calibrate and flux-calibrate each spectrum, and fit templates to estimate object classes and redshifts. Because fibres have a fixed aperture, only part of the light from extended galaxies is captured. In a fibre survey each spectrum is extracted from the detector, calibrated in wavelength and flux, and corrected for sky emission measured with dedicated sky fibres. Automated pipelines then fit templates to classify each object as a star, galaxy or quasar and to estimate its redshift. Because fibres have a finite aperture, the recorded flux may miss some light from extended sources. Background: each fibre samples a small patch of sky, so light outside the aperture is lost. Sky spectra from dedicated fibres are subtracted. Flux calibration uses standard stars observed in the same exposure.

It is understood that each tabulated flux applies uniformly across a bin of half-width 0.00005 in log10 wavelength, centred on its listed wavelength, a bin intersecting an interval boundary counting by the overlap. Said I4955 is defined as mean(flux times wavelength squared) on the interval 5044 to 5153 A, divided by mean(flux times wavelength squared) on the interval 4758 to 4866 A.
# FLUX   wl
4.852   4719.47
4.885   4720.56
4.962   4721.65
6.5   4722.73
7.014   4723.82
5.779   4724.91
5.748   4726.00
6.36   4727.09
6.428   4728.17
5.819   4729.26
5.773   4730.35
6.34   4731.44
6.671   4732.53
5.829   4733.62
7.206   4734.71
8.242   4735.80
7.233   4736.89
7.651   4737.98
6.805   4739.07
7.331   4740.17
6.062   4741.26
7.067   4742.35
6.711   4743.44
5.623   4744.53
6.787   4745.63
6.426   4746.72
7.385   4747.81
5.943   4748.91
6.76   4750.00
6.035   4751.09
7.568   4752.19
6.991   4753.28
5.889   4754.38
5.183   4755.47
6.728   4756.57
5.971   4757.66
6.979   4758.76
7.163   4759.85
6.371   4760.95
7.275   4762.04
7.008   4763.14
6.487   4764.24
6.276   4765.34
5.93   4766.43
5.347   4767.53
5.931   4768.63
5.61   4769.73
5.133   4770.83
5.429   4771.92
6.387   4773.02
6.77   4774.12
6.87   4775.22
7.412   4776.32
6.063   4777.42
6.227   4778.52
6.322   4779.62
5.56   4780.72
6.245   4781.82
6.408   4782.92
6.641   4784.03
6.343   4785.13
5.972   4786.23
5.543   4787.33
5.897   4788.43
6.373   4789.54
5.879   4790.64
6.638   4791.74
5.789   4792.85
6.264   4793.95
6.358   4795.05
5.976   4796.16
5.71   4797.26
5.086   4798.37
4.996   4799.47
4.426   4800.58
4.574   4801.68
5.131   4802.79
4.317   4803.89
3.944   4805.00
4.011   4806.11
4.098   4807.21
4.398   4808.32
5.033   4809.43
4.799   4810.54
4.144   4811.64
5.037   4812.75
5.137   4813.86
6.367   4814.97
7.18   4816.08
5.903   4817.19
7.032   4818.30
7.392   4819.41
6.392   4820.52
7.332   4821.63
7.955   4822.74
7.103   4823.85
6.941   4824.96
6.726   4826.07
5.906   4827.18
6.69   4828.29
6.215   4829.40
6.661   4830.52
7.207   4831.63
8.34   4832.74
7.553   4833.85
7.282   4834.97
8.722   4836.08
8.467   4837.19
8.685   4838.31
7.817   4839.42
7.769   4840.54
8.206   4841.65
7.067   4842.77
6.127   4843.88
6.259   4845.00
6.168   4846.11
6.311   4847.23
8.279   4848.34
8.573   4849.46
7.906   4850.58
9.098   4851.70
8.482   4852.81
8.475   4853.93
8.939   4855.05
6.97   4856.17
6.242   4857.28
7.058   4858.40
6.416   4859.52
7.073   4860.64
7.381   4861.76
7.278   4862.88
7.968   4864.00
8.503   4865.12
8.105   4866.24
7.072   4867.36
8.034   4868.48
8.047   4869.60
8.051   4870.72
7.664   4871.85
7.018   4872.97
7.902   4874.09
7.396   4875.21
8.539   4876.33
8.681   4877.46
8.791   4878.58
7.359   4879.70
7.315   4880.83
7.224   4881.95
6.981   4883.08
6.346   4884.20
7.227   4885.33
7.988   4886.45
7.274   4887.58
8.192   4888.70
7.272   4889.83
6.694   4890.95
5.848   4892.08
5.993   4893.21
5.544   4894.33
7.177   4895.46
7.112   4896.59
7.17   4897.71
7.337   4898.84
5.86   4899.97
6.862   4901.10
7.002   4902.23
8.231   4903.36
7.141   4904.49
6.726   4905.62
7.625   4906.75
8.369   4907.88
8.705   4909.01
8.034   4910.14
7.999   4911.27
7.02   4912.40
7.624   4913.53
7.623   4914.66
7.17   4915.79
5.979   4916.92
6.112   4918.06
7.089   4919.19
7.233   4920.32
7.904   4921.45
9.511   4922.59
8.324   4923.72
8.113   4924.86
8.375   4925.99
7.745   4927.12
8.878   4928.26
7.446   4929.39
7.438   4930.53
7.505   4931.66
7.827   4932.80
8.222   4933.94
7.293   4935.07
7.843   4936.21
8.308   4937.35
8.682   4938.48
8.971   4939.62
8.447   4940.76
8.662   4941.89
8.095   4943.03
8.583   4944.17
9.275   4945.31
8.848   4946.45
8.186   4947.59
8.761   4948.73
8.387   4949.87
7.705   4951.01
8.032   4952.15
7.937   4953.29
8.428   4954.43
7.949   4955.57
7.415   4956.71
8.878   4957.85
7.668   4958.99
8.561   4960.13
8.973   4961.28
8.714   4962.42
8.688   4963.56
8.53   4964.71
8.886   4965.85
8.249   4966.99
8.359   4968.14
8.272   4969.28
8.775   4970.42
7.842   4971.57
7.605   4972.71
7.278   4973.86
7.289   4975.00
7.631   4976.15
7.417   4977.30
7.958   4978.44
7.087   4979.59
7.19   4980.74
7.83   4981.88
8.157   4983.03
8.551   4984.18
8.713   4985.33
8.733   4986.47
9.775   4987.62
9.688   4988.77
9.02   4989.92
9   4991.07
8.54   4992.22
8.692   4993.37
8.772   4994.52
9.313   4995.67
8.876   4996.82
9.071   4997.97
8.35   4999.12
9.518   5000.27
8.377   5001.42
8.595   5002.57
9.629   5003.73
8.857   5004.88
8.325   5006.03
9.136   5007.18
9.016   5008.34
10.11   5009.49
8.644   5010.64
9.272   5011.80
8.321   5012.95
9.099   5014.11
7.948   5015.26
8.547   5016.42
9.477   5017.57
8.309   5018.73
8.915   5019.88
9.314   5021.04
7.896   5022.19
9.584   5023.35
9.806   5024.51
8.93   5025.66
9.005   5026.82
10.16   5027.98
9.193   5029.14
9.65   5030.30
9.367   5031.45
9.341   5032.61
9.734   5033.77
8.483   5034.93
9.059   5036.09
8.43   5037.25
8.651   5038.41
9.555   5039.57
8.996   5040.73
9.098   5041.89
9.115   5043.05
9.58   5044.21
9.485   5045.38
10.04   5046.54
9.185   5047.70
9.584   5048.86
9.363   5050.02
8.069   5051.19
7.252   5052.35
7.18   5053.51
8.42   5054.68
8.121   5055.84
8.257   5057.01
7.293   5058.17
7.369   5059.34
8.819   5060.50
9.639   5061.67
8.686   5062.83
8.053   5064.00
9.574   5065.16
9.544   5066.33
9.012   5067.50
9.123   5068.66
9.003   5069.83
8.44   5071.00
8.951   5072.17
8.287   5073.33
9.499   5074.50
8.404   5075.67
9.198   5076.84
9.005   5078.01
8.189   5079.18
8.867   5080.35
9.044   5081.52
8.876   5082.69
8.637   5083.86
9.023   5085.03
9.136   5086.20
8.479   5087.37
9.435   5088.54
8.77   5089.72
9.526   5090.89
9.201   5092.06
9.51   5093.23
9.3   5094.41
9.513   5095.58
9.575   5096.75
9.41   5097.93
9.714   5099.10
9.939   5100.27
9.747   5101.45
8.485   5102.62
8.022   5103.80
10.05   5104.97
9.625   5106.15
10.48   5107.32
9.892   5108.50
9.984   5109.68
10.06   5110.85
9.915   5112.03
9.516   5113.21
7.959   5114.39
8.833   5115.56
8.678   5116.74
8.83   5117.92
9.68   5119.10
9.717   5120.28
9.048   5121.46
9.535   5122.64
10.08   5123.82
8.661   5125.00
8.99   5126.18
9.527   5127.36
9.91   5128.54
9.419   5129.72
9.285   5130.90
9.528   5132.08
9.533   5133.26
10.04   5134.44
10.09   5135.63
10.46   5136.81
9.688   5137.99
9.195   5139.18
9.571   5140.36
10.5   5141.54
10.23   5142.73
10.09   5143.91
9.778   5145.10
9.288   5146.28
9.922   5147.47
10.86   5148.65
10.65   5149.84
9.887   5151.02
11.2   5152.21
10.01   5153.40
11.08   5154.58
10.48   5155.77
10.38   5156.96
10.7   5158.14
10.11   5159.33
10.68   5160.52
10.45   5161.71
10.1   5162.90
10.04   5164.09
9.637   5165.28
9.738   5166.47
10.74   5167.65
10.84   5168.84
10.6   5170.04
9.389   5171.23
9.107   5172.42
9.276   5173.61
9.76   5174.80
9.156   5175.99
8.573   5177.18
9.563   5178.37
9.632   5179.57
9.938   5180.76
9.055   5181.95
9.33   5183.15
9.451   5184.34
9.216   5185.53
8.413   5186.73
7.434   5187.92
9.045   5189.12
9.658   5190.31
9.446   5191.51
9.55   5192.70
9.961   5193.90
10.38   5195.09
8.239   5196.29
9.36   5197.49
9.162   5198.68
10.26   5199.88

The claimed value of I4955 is 1.6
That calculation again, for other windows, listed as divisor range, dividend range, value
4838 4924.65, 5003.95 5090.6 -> 1.28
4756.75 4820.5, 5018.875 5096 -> 1.70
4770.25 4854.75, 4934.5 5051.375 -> 1.45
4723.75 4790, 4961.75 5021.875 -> 1.47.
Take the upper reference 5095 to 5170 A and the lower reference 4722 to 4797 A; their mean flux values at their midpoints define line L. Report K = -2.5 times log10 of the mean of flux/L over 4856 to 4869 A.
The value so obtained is 0.00 mag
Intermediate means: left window 6.39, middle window 7.35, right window 9.81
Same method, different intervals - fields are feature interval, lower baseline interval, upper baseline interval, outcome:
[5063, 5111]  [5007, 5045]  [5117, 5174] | 0.04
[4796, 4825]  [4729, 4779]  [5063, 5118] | 0.25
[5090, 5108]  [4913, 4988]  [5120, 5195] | -0.02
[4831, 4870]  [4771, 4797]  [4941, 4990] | -0.10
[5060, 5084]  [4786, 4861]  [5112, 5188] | 0.01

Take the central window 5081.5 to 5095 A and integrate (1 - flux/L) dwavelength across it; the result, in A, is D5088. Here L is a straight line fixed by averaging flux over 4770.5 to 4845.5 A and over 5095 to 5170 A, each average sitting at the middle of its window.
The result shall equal 0.4 A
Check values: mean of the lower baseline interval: 6.25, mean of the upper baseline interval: 9.81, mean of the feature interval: 9.08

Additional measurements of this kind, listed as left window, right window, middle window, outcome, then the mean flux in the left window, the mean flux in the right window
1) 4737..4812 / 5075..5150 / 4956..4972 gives -1.0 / 6.02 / 9.43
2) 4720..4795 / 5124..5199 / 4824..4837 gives -0.3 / 6.36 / 9.75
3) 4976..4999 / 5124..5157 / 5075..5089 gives 0.8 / 8.51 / 9.93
